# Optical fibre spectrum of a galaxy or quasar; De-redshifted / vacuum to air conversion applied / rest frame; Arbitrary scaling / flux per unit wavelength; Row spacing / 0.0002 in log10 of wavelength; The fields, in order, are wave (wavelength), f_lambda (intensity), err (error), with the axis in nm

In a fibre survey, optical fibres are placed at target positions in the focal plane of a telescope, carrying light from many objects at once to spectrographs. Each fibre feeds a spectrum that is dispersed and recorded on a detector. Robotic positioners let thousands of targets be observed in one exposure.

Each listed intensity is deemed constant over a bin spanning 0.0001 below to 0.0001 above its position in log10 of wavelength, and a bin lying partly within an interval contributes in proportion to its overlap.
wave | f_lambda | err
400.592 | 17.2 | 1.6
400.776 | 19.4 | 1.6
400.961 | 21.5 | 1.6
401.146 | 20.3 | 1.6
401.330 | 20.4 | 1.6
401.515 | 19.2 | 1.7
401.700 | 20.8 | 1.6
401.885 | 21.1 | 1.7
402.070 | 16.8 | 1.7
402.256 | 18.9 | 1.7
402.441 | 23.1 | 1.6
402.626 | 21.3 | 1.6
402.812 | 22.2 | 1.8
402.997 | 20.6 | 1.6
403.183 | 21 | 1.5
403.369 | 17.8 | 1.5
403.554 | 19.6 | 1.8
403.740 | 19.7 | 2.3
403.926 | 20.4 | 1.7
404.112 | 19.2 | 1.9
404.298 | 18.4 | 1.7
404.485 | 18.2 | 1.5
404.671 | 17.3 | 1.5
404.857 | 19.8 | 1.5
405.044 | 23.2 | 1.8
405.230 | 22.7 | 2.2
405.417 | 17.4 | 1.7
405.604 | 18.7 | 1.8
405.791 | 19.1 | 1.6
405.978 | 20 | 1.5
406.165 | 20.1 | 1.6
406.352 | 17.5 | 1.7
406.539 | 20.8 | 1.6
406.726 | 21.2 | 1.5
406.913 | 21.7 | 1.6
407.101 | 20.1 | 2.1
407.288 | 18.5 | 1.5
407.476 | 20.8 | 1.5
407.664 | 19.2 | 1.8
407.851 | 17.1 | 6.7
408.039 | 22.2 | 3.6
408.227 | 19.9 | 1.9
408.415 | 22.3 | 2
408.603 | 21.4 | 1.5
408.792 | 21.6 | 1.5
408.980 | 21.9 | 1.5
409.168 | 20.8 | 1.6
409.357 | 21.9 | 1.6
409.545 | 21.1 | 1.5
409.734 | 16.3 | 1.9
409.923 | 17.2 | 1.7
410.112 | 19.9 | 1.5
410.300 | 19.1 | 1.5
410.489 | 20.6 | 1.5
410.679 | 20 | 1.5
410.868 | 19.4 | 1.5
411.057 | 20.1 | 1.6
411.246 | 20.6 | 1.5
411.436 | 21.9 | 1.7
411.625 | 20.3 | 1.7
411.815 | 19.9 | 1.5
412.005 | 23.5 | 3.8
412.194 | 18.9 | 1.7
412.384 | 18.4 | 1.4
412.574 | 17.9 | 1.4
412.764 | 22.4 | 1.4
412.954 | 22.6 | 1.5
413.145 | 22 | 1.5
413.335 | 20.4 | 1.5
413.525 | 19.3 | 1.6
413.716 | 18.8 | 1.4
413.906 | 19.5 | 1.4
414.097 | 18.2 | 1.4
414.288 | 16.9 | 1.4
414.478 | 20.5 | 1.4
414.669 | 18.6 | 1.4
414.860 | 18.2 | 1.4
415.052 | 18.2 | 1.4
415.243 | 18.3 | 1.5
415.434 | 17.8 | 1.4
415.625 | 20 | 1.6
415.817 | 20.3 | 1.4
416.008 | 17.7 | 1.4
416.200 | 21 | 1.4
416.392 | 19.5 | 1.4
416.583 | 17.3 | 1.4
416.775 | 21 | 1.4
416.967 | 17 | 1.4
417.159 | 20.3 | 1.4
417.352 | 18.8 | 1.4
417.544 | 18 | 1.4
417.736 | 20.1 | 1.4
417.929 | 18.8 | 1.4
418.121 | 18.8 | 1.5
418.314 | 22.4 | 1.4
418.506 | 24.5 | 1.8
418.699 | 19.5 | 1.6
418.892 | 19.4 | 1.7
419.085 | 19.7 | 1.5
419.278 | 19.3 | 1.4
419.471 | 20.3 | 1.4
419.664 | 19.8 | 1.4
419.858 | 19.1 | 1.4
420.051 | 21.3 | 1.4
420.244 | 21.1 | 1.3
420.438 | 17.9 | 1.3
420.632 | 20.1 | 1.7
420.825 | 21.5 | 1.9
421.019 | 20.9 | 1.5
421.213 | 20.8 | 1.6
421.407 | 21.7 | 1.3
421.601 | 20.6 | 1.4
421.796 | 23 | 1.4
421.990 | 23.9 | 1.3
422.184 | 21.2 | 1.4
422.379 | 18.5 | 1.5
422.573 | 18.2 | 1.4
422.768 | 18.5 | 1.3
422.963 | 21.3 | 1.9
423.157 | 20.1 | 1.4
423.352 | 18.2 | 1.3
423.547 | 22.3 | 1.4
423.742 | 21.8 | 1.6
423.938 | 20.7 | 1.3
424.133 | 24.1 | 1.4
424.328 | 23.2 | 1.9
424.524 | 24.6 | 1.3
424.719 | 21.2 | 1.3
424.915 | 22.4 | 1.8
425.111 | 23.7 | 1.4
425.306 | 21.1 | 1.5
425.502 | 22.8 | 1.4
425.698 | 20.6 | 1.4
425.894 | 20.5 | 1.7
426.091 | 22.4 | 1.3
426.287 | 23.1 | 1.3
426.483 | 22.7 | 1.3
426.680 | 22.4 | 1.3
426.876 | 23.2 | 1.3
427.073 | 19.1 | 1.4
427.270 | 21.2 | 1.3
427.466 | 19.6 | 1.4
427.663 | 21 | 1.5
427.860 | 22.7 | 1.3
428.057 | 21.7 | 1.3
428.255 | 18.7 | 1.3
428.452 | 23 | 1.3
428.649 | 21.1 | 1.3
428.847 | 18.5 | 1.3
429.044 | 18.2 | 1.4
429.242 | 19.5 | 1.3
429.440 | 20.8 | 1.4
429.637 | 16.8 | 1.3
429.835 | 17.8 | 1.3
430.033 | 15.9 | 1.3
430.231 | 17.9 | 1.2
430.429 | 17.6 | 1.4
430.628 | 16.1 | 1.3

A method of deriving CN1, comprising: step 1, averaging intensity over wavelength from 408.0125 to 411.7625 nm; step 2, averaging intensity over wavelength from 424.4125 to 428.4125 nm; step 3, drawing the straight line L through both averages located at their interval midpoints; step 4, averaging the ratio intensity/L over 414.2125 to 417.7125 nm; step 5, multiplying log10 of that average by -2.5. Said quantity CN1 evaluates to 0.11 mag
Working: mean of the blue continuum 20.4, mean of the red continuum 21.8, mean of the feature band 18.9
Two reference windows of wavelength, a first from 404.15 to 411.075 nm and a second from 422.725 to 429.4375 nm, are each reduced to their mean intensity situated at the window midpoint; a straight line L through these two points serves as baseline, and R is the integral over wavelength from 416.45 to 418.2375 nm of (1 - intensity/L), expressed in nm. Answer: 0.15 nm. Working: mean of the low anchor 19.9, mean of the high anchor 21.3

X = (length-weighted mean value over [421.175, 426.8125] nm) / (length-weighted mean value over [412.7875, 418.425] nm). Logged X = 1.11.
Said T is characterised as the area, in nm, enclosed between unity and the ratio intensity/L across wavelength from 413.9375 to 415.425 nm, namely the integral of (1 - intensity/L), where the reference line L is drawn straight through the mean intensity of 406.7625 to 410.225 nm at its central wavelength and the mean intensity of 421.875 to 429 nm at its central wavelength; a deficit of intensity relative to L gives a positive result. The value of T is 0.159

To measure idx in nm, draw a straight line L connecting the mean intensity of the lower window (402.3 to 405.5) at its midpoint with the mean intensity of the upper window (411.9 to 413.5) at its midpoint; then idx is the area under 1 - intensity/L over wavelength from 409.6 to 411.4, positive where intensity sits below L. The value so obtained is 0.103 nm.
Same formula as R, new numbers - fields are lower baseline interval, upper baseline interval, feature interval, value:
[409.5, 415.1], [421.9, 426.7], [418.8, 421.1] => 0.09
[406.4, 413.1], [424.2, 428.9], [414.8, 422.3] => 0.38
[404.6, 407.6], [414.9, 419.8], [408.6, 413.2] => -0.14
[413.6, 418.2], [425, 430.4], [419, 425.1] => -0.36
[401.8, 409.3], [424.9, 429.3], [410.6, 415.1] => 0.14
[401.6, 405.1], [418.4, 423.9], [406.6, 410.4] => -0.02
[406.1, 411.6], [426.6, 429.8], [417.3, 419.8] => 0.04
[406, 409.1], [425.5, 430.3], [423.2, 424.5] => -0.09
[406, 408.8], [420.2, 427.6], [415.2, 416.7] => 0.13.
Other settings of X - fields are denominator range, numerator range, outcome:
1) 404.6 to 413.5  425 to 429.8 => 1.04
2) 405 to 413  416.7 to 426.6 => 1.03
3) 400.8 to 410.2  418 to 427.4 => 1.05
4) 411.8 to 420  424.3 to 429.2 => 1.10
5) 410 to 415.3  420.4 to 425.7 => 1.08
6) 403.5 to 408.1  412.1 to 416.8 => 0.98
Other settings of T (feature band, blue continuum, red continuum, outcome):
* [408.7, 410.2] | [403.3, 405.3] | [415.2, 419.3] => -0.04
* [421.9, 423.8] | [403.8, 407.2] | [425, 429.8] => 0.03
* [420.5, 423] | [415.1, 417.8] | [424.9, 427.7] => -0.03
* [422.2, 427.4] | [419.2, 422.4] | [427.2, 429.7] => -0.25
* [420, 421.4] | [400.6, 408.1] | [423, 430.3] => 0.01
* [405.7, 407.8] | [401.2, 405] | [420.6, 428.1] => 0.03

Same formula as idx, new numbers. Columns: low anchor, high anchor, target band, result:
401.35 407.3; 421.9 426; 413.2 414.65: 0.105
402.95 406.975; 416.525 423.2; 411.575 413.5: -0.063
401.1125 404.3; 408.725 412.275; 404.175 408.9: 0.048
